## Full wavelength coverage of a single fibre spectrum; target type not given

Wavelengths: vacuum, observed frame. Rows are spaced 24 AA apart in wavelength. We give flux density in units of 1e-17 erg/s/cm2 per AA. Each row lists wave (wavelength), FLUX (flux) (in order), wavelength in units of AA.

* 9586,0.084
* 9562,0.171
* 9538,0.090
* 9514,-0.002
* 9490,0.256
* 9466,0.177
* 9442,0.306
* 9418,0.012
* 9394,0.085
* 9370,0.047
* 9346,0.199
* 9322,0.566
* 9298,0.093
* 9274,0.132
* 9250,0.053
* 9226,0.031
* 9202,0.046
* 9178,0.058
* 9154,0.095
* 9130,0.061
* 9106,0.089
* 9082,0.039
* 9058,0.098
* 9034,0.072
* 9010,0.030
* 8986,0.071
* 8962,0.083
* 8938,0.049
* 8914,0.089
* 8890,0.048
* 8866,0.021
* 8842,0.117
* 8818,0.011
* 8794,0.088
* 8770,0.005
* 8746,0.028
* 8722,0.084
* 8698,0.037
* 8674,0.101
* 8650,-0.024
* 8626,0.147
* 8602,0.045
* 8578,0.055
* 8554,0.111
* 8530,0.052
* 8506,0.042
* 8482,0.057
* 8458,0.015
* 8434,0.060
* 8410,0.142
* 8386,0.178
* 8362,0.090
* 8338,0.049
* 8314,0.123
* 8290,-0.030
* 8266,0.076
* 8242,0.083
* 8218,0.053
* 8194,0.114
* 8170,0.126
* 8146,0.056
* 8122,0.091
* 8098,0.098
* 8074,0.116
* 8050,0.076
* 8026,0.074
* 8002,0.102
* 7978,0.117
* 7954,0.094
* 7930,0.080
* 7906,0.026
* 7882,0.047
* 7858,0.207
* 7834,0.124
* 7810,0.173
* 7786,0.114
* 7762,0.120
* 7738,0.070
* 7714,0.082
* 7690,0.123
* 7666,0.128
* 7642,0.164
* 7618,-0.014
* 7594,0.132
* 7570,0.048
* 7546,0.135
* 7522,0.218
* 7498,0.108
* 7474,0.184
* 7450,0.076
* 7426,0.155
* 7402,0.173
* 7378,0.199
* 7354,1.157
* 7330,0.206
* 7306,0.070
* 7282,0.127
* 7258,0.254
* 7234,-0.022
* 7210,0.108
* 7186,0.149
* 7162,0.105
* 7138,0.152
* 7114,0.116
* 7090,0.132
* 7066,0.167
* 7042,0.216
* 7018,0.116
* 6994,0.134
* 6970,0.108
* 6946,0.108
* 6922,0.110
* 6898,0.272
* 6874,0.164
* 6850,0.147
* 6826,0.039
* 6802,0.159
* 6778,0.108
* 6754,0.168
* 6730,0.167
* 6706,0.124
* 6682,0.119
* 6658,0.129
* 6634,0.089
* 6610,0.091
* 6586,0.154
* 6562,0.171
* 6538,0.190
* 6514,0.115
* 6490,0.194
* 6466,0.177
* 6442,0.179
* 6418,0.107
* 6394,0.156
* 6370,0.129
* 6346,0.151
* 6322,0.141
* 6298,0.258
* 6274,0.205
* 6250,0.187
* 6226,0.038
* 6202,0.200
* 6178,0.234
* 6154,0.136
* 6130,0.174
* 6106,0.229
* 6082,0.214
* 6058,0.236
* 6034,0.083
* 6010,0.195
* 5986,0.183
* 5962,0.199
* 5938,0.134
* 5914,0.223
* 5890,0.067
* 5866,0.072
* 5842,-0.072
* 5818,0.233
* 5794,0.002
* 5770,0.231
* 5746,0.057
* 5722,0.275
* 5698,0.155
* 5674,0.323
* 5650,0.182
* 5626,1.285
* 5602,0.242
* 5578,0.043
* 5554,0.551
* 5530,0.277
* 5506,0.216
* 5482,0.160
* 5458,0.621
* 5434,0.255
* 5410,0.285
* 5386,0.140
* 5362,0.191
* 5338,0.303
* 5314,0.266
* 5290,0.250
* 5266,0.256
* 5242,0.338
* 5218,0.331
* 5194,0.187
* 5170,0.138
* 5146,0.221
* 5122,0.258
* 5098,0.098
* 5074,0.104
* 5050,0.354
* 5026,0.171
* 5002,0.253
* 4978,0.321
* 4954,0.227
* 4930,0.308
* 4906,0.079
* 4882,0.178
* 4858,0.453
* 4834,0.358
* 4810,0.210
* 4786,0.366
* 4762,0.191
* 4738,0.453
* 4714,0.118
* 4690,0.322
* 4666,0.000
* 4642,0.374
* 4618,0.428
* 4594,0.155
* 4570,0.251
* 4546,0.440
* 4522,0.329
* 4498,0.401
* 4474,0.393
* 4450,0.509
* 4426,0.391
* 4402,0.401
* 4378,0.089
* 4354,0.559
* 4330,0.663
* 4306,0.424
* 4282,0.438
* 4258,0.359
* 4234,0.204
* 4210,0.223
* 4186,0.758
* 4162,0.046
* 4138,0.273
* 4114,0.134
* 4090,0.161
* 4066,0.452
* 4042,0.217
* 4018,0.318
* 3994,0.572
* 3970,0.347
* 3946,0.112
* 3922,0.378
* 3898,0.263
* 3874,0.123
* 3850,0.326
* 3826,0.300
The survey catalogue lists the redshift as 0.121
